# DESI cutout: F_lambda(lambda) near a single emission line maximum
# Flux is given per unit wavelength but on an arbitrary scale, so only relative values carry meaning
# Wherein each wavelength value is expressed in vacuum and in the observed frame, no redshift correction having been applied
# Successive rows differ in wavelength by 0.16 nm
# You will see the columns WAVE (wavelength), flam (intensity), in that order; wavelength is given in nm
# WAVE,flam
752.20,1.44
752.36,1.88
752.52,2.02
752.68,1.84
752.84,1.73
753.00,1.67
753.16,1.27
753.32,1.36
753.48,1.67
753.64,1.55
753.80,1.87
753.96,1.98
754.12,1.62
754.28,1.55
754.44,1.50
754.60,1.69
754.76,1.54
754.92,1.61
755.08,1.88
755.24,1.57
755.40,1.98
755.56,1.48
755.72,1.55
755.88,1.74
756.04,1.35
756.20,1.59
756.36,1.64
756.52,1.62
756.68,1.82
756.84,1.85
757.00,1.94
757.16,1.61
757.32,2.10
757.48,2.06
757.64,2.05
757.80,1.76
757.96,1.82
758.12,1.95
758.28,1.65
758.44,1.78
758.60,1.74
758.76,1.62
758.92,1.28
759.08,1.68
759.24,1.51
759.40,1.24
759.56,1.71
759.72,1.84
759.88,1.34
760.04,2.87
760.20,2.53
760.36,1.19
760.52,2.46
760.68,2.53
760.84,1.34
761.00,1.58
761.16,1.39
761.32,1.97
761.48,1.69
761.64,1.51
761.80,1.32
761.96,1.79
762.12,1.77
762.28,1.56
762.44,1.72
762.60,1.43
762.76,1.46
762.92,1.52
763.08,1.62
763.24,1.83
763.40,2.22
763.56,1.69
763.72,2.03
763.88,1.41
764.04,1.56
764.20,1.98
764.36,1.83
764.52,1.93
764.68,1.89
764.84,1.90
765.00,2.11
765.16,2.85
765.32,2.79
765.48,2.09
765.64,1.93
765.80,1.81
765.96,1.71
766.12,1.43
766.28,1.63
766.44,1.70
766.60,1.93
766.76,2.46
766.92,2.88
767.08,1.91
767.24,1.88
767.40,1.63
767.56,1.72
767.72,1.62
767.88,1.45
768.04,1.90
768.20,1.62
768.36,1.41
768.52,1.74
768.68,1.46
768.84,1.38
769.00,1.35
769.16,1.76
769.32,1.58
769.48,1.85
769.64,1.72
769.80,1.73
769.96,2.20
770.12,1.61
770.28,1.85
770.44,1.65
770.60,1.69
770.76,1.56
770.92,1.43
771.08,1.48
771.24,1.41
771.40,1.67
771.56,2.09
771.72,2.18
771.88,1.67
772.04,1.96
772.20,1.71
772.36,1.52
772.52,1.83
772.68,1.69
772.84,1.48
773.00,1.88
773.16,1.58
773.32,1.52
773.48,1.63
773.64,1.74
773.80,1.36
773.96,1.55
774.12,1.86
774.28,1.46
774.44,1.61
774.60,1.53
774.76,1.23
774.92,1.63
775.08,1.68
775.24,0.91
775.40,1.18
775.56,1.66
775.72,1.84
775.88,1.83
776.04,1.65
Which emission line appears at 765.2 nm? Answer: [S II]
